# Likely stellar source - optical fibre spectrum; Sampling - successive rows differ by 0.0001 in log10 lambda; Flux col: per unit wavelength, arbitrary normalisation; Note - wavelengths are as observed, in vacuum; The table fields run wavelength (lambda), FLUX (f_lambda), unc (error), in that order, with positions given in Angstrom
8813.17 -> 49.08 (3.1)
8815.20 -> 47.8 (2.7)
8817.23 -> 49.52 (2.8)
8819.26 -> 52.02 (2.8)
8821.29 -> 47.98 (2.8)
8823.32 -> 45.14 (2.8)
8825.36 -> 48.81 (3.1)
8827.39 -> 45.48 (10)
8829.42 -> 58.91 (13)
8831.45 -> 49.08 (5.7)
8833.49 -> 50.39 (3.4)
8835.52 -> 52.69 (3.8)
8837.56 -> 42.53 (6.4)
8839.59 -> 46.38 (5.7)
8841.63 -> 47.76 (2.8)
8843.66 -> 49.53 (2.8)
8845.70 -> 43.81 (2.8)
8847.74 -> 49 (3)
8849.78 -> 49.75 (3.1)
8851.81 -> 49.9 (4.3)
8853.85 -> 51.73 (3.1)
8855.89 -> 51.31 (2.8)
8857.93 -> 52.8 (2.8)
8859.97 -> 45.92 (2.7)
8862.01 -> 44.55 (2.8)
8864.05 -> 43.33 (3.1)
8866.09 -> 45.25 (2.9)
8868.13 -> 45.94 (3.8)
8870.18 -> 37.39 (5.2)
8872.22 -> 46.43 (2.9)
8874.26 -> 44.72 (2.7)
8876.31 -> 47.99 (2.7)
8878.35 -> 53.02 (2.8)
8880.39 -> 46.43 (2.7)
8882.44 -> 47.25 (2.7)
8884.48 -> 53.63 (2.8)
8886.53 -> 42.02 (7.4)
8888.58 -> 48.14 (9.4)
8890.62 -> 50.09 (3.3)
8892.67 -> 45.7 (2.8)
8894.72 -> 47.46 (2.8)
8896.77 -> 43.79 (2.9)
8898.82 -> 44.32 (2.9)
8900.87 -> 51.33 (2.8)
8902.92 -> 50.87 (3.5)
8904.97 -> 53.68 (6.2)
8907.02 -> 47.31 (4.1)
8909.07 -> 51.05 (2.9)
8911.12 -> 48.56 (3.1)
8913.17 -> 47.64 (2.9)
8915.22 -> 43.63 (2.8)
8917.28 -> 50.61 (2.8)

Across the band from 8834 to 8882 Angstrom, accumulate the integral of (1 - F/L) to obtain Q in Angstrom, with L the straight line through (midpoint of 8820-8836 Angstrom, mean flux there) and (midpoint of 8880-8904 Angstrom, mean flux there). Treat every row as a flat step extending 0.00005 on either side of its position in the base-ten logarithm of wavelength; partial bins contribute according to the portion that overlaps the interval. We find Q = 1.39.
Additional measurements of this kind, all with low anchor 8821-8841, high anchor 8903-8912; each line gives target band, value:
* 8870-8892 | 1.1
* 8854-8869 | 0.6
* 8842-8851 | 0.2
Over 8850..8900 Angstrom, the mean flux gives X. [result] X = 47.1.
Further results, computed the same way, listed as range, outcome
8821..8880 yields 47.8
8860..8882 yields 45.6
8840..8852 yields 48.1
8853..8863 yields 49.2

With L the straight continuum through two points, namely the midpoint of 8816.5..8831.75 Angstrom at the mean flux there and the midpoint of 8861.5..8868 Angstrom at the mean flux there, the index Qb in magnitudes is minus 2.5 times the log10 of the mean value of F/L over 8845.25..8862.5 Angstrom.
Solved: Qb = -0.07 mag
